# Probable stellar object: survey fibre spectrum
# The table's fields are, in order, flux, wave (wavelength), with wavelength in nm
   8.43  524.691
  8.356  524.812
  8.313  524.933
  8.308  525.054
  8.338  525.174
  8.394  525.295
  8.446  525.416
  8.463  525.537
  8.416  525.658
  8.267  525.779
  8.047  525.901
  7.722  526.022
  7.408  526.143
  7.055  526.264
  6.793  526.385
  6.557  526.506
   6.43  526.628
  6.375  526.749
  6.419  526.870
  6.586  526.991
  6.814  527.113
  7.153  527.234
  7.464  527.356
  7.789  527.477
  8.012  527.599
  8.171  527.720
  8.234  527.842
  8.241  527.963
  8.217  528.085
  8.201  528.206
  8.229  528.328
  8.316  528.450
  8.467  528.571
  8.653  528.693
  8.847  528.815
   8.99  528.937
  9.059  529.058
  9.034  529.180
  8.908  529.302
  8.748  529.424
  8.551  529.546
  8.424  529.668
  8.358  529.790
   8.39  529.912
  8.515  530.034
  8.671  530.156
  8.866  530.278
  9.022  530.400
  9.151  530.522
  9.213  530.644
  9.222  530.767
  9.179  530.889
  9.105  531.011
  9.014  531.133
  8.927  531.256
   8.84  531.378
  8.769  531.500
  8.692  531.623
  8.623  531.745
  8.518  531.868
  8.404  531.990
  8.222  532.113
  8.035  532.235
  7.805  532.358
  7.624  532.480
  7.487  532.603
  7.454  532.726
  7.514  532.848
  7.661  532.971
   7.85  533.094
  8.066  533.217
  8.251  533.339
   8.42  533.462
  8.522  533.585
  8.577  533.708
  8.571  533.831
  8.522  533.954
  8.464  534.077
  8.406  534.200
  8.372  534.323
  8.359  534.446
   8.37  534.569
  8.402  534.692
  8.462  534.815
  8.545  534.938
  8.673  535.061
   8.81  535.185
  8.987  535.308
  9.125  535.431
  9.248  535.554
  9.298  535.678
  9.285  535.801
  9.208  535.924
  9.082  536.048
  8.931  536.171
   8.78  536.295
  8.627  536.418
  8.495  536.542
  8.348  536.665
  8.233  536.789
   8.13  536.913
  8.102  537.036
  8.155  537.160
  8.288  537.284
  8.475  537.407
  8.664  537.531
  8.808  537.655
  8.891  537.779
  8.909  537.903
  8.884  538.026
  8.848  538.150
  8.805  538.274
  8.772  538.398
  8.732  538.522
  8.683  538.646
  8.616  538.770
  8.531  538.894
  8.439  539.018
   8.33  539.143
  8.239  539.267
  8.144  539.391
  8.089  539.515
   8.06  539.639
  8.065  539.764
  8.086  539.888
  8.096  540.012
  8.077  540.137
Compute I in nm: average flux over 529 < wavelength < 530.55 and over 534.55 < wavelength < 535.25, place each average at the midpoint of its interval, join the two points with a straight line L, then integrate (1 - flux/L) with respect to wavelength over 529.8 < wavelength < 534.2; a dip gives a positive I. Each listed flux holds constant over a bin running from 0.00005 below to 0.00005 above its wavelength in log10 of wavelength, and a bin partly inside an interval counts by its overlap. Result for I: 0.10 nm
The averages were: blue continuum 8.74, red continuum 8.56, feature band 8.46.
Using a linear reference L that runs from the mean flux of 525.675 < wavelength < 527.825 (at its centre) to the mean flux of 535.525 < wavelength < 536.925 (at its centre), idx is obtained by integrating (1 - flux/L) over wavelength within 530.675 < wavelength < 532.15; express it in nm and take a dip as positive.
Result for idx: -0.14 nm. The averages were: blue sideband 7.28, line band 8.81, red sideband 8.81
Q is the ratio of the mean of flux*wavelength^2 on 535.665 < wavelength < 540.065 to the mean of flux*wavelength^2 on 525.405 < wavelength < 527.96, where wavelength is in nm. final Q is 1.20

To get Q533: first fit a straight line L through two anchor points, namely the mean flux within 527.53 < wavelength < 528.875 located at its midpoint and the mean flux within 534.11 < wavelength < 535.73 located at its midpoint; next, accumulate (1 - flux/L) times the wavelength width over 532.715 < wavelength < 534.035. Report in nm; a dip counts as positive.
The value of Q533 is 0.07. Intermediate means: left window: 8.32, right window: 8.69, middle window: 8.16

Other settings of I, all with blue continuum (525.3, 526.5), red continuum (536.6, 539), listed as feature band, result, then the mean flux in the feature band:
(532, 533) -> 0.06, 7.76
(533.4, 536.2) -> -0.11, 8.72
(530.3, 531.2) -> -0.11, 9.11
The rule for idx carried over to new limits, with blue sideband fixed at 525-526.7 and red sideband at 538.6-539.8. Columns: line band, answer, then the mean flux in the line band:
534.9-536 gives -0.12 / 9.03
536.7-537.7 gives -0.01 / 8.34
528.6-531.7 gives -0.36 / 8.84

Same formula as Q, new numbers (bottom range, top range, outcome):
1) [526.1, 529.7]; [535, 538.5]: 1.15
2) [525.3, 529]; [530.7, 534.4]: 1.10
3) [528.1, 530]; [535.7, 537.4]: 1.03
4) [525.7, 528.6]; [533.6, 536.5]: 1.19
